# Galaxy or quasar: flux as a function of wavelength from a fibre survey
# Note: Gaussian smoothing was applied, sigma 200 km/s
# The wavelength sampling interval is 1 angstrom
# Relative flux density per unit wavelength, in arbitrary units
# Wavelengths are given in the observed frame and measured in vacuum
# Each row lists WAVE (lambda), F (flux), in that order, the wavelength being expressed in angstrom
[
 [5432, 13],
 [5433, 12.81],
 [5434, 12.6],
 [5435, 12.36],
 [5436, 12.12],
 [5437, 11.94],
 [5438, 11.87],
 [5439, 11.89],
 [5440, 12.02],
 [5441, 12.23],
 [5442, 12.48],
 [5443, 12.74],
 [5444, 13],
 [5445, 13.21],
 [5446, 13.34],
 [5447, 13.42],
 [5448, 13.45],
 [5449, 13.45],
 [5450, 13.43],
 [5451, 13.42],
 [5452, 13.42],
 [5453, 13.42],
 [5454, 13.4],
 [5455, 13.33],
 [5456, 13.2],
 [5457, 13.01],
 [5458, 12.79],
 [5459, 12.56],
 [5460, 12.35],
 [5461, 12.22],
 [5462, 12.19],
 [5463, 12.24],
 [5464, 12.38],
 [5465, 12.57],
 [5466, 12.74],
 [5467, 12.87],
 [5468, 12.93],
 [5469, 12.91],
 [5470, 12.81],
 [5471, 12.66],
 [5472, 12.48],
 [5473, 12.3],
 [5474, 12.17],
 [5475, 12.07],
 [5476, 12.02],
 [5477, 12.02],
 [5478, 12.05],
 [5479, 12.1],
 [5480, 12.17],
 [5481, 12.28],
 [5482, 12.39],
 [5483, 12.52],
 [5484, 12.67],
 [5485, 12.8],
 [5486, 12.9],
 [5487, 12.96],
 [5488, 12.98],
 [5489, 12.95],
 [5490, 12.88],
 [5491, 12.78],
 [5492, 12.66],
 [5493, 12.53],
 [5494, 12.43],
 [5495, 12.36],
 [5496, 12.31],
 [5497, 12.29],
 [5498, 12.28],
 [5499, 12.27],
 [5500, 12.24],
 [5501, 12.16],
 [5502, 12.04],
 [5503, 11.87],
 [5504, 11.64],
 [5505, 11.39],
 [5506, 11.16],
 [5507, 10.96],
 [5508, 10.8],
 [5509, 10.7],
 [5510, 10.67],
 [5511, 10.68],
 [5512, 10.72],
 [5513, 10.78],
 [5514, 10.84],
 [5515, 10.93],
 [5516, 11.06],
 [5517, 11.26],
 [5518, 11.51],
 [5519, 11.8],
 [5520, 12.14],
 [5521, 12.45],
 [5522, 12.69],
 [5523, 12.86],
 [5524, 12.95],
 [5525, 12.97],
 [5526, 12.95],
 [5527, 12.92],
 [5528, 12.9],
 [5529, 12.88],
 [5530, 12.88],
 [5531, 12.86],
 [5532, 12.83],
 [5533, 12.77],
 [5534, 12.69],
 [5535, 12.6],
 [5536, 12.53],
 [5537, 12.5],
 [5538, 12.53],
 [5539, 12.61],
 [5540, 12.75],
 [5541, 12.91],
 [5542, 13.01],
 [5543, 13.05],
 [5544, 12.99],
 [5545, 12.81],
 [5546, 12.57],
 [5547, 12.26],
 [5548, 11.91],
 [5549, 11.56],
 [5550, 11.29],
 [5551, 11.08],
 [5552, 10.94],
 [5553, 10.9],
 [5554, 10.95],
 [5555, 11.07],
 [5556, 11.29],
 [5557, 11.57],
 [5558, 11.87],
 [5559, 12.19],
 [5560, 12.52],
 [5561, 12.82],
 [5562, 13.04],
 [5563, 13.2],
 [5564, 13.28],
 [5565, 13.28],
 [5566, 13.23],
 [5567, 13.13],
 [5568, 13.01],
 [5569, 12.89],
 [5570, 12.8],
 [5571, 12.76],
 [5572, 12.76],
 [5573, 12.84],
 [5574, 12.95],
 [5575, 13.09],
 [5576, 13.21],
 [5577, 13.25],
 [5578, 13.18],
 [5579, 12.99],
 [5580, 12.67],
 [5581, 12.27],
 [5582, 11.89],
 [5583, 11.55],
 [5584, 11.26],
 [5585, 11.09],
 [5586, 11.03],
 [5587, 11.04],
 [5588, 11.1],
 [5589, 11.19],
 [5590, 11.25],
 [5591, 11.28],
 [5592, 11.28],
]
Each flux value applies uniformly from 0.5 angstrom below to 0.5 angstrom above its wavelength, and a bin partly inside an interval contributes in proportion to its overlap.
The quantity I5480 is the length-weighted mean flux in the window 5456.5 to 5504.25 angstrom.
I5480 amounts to 12.5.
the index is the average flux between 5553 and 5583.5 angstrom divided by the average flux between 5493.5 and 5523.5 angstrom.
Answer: 1.08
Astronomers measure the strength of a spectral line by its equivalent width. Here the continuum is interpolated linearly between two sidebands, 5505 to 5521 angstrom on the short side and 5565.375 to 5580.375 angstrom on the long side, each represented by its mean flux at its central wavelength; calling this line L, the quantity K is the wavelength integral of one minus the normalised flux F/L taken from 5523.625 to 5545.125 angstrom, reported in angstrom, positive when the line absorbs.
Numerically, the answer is -1.88 angstrom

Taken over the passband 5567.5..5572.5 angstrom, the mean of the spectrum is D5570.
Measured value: 12.8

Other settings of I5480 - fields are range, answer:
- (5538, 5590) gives 12.3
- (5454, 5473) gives 12.7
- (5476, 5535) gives 12.1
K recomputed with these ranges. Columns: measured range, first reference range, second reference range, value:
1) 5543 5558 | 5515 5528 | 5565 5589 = 0.78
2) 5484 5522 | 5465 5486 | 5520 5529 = 2.27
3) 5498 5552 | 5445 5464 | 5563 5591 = 2.52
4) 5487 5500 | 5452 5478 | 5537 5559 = -0.15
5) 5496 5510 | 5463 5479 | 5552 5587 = 0.85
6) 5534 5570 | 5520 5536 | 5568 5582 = 1.31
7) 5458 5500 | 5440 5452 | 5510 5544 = 0.86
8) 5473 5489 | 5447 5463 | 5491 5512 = -0.13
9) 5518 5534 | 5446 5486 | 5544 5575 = -0.29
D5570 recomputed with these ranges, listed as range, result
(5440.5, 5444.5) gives 12.6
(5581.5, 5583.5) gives 11.7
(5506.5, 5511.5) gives 10.8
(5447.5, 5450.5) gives 13.4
